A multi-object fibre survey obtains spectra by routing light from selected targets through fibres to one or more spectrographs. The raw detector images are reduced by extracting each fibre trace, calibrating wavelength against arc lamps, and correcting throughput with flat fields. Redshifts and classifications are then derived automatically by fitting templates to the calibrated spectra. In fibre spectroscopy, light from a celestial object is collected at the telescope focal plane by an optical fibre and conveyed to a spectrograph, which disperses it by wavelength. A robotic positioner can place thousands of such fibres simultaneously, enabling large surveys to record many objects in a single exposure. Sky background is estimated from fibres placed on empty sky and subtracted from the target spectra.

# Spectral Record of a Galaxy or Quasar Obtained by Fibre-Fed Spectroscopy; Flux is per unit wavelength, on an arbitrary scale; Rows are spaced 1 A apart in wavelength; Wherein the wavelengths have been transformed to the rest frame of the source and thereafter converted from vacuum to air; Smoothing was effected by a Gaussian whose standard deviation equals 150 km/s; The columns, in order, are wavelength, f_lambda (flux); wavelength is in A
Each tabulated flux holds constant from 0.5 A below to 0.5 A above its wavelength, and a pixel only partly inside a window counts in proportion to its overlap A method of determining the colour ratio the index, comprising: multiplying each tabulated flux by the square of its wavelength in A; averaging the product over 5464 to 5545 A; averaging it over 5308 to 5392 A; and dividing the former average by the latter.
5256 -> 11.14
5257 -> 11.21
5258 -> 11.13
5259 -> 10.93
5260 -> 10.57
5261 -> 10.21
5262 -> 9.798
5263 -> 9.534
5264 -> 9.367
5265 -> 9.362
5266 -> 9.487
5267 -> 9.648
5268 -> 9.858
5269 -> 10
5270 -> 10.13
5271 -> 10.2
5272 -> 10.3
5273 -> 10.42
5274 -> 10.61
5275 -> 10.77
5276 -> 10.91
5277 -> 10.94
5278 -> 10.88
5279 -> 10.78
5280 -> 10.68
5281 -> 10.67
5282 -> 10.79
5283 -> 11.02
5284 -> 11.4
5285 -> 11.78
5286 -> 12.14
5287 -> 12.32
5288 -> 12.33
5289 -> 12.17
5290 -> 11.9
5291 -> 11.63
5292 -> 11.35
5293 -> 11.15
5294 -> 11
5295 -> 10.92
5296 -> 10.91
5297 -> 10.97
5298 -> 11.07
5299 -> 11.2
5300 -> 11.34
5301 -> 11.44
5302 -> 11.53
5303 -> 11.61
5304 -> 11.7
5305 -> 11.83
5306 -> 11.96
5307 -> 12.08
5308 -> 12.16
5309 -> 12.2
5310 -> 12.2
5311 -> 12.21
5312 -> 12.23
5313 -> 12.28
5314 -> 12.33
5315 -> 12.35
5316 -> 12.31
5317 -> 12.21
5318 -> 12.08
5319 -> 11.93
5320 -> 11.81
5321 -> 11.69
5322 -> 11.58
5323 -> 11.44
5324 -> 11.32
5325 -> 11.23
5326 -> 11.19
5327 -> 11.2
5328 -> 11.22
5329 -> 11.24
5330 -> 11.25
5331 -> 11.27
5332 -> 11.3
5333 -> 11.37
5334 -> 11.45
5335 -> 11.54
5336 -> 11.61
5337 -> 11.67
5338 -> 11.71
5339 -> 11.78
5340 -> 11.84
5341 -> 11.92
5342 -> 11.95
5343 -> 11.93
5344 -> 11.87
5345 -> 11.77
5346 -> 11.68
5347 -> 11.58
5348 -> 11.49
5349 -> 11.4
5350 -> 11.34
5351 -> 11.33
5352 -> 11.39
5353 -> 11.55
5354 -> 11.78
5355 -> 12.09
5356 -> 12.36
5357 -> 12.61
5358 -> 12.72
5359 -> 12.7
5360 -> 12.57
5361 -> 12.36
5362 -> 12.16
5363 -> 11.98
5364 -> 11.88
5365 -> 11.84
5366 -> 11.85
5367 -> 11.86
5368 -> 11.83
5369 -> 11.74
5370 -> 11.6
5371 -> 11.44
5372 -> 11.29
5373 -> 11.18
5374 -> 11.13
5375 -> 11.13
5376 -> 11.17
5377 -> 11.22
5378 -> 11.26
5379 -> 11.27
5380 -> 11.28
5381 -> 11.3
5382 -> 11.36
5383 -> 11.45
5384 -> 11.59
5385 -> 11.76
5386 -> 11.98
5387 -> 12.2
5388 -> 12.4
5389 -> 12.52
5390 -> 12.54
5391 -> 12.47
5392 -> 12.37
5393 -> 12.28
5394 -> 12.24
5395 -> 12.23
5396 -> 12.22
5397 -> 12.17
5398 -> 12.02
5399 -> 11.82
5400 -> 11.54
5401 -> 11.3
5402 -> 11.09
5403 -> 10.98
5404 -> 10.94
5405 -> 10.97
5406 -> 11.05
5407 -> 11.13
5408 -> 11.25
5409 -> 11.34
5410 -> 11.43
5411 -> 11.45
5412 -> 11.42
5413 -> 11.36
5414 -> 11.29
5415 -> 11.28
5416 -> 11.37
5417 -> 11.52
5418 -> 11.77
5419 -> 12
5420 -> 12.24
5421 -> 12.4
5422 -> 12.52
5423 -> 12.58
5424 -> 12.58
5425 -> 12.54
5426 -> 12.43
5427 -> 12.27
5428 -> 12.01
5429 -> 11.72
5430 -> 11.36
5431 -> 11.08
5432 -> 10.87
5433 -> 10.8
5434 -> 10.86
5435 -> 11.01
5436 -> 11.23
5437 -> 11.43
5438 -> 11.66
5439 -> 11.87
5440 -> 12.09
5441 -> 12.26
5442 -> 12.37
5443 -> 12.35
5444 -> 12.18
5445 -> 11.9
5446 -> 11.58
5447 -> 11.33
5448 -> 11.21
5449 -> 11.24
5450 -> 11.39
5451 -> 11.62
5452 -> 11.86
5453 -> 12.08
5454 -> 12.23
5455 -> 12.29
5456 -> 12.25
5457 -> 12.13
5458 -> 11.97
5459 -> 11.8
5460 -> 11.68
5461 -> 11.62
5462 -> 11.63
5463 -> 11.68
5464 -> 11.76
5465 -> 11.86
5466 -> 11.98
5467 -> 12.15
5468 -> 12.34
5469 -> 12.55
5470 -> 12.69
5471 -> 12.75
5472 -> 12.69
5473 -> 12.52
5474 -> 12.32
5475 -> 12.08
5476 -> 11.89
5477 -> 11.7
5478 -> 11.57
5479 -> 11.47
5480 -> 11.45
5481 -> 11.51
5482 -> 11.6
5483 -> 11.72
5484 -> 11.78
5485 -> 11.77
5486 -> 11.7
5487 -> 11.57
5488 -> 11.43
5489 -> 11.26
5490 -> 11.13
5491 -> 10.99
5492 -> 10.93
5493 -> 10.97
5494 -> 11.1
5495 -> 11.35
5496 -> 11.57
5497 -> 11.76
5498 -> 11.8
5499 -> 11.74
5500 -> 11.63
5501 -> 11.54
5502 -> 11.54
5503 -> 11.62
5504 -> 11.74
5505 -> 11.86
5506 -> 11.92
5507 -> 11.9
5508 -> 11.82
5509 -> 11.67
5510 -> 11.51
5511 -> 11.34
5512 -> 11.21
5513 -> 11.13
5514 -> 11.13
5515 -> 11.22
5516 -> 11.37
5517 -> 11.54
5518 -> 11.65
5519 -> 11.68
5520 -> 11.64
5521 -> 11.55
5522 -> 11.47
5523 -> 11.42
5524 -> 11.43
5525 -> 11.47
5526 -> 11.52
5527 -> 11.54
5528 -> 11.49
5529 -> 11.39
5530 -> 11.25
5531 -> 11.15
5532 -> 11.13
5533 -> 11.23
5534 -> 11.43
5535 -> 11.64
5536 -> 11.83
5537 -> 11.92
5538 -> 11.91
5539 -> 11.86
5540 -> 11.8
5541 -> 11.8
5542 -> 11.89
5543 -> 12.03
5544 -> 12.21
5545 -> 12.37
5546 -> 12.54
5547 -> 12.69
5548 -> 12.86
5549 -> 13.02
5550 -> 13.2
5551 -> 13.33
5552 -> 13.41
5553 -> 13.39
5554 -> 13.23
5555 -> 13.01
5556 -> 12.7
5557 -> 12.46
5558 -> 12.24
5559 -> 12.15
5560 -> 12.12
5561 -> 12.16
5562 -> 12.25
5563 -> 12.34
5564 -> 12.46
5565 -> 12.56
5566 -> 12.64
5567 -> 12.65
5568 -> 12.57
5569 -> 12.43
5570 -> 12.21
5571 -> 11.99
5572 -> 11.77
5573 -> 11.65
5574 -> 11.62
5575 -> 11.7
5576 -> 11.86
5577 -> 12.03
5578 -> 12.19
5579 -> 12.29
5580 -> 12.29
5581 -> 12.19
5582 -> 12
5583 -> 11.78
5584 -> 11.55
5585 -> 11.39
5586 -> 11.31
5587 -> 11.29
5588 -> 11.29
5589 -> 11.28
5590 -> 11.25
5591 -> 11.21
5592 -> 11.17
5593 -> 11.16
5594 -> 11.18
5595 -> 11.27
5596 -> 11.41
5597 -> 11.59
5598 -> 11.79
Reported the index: 1.05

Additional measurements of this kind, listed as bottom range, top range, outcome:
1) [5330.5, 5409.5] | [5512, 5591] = 1.09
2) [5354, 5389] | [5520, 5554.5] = 1.08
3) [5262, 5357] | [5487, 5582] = 1.14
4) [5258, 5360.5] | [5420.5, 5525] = 1.09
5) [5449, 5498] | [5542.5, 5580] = 1.09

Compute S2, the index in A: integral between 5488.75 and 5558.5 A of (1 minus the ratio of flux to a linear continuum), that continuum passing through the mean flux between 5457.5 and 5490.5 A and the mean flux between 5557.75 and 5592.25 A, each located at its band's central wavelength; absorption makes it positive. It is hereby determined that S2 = 0.6 A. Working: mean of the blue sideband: 11.9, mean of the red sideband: 11.9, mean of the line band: 11.8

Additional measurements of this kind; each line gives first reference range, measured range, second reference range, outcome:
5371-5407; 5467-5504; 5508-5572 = 0.4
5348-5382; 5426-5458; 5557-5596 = 0.2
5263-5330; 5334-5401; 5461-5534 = -2.4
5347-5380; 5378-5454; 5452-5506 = 0.2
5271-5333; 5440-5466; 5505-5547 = -0.6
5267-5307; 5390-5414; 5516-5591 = -0.2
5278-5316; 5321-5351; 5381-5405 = 0.5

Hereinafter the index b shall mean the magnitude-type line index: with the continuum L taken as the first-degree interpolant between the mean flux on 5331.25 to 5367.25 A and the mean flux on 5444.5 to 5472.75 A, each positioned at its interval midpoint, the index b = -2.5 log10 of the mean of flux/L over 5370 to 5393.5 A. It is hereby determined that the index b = 0.018 mag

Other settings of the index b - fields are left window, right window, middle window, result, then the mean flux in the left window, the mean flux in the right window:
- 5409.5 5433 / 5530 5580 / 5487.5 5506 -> 0.05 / 11.8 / 12.2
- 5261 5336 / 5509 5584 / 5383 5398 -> -0.06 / 11.2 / 12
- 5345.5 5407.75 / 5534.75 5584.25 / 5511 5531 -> 0.07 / 11.7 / 12.3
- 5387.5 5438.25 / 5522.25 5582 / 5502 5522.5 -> 0.04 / 11.7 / 12.1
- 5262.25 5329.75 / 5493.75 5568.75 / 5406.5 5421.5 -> 0.00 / 11.3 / 11.9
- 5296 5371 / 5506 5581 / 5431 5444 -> 0.03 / 11.8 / 12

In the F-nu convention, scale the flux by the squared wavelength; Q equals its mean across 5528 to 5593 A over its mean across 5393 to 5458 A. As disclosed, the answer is 1.1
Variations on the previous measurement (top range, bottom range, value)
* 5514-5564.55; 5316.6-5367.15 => 1.10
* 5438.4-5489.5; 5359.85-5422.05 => 1.05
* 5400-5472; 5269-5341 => 1.08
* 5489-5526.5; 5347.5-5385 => 1.03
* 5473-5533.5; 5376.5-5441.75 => 1.02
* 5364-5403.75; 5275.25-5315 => 1.05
